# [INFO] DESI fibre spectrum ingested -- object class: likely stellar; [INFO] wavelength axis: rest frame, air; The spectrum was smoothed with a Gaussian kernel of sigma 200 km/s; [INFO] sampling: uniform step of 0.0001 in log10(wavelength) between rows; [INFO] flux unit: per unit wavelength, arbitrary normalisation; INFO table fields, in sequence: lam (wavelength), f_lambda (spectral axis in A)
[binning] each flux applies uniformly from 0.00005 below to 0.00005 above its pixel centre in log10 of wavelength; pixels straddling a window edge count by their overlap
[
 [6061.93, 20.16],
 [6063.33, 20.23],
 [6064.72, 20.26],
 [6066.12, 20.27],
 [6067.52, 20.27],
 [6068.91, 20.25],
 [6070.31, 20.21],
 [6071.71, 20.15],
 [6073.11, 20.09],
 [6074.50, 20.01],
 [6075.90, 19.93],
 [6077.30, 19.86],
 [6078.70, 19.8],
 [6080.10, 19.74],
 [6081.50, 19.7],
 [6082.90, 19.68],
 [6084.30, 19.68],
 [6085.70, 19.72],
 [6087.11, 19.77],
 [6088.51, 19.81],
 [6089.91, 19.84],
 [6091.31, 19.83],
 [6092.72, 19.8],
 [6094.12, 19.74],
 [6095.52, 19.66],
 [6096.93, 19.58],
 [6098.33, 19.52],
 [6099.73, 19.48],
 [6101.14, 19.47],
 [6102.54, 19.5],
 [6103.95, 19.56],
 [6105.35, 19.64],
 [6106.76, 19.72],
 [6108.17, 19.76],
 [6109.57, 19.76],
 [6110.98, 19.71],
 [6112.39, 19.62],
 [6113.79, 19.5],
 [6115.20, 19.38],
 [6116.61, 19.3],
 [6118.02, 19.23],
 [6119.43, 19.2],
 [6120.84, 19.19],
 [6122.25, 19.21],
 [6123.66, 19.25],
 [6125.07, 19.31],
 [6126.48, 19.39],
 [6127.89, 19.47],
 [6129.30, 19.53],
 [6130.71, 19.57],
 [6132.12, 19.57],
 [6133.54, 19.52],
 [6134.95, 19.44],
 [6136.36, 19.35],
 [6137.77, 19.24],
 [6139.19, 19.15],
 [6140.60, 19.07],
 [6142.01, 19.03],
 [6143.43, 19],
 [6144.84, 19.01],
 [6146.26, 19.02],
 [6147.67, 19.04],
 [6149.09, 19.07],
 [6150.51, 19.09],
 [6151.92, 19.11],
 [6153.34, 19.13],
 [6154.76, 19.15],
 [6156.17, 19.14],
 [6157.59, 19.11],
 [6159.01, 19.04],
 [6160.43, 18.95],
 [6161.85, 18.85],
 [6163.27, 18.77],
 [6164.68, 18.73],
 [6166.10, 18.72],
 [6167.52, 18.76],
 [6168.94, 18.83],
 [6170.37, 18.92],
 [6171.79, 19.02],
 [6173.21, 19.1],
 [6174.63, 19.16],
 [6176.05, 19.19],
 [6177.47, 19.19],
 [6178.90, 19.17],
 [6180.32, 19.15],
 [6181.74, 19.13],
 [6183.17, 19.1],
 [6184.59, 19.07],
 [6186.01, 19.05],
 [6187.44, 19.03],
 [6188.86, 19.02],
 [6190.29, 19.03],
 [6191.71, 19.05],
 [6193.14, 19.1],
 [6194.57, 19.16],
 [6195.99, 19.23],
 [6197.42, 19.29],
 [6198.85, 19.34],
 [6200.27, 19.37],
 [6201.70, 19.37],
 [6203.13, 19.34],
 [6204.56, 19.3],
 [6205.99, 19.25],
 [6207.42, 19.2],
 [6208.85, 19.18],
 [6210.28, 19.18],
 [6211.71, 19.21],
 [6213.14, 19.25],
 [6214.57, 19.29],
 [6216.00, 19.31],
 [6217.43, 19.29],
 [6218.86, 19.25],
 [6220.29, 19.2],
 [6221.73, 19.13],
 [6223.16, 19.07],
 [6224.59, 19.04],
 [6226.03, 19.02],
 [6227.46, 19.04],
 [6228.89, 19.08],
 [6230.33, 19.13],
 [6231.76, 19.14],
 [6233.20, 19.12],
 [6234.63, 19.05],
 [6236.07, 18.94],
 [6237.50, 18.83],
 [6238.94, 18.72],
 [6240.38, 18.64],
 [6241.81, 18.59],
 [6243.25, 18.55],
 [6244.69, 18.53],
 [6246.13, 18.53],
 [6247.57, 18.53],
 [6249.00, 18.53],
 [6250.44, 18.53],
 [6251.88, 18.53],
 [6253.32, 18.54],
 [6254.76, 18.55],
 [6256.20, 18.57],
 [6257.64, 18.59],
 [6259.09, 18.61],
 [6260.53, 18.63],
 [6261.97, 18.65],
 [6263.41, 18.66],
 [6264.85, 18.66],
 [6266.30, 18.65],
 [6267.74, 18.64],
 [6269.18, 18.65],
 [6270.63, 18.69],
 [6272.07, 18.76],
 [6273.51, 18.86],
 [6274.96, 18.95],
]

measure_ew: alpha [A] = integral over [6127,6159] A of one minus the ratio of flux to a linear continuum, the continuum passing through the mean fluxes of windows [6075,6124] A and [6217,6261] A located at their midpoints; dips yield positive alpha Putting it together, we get 0.24 A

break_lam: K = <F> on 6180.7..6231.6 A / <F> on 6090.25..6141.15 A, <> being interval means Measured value 0.98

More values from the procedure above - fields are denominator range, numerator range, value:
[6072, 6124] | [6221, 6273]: 0.96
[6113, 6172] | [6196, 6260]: 0.99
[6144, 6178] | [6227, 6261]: 0.99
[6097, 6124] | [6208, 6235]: 0.98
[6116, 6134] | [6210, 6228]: 0.99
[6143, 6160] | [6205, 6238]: 1.00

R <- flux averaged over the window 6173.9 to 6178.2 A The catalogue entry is 19.2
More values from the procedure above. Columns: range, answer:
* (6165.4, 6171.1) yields 18.8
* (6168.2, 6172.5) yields 18.9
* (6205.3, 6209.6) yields 19.2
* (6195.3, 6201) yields 19.3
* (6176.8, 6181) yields 19.1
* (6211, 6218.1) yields 19.3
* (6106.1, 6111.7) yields 19.7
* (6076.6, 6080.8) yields 19.8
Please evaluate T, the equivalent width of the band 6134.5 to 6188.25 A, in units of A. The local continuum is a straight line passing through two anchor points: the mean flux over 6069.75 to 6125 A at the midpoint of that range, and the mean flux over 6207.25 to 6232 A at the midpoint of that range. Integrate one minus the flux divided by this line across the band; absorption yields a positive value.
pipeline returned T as 0.96 A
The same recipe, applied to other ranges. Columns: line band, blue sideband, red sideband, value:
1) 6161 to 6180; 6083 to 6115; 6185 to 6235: 0.38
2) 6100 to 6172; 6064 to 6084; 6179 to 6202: 1.18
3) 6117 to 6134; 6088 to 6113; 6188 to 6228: 0.16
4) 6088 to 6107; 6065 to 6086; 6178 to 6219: 0.17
